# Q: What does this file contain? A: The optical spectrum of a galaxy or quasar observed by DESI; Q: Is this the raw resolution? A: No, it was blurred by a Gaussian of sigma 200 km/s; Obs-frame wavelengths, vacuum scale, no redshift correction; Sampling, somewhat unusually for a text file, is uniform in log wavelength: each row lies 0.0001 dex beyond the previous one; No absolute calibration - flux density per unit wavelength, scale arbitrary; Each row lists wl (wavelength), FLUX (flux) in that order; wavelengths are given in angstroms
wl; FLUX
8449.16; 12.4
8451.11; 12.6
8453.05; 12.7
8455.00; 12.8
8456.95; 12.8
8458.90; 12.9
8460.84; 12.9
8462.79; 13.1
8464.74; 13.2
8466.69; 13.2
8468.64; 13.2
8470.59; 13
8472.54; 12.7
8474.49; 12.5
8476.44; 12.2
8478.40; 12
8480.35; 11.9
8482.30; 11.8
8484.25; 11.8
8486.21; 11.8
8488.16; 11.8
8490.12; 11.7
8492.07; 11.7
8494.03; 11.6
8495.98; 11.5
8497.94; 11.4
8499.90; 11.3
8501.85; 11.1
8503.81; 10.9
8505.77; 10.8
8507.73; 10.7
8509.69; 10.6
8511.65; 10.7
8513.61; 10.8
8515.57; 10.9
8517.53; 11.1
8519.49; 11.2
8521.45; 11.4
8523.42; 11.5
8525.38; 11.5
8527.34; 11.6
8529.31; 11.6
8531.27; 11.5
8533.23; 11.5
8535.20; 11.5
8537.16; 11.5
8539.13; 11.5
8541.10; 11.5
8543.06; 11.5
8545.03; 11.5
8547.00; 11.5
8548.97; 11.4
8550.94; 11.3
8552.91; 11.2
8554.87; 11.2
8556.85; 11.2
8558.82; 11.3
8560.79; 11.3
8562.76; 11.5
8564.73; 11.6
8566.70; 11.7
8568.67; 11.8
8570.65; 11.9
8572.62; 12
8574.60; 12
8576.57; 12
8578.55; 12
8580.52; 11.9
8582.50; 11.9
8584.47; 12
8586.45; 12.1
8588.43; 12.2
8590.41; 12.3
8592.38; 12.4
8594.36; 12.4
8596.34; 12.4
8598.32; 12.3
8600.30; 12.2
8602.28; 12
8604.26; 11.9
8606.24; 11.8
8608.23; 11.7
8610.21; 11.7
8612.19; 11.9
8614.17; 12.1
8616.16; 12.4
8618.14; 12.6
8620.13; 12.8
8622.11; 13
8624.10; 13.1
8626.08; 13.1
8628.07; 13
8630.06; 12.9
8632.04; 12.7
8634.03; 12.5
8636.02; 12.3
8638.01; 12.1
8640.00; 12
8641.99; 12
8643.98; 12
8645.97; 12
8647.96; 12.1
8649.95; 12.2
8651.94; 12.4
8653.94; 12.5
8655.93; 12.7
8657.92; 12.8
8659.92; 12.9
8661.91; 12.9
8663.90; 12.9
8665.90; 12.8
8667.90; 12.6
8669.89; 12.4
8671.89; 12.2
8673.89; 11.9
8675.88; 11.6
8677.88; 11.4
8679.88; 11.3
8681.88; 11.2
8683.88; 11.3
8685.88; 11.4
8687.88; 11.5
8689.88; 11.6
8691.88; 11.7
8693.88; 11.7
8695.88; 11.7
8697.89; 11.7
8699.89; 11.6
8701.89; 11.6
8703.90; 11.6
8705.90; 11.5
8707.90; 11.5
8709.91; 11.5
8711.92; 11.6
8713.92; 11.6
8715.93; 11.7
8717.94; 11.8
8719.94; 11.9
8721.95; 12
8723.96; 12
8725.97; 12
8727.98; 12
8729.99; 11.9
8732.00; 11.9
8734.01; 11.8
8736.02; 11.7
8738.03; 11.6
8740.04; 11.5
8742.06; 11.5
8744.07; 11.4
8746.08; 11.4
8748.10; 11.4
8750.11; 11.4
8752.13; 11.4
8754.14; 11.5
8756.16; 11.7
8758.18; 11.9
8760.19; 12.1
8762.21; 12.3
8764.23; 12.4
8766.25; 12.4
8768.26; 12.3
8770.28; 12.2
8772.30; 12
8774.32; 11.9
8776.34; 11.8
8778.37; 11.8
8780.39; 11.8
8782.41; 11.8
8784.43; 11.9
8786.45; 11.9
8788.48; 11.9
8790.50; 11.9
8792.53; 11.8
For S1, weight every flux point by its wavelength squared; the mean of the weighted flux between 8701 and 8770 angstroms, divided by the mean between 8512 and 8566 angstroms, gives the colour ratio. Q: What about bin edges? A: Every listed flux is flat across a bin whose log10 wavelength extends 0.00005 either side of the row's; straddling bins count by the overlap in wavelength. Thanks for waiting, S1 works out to 1.1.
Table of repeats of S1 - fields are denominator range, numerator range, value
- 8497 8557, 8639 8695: 1.11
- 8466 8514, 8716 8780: 1.07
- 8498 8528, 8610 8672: 1.16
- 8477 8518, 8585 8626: 1.11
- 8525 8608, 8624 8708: 1.05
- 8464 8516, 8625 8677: 1.10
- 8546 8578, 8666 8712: 1.04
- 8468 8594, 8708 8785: 1.07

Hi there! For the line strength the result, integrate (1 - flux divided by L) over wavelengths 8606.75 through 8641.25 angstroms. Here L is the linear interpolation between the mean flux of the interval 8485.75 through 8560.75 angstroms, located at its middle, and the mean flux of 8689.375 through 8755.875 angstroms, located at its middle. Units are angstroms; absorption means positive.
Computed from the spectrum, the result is -2.9 angstroms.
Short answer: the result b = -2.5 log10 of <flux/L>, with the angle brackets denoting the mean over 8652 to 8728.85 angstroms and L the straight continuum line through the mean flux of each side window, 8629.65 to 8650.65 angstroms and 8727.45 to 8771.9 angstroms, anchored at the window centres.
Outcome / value 0.01 mag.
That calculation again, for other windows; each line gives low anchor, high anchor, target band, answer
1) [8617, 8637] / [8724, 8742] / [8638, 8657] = 0.034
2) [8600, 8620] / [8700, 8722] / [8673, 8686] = 0.031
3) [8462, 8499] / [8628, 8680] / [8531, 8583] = 0.063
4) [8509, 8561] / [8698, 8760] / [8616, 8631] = -0.126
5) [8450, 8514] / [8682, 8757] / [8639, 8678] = -0.055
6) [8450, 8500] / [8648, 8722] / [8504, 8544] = 0.092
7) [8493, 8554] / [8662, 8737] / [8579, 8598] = -0.065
